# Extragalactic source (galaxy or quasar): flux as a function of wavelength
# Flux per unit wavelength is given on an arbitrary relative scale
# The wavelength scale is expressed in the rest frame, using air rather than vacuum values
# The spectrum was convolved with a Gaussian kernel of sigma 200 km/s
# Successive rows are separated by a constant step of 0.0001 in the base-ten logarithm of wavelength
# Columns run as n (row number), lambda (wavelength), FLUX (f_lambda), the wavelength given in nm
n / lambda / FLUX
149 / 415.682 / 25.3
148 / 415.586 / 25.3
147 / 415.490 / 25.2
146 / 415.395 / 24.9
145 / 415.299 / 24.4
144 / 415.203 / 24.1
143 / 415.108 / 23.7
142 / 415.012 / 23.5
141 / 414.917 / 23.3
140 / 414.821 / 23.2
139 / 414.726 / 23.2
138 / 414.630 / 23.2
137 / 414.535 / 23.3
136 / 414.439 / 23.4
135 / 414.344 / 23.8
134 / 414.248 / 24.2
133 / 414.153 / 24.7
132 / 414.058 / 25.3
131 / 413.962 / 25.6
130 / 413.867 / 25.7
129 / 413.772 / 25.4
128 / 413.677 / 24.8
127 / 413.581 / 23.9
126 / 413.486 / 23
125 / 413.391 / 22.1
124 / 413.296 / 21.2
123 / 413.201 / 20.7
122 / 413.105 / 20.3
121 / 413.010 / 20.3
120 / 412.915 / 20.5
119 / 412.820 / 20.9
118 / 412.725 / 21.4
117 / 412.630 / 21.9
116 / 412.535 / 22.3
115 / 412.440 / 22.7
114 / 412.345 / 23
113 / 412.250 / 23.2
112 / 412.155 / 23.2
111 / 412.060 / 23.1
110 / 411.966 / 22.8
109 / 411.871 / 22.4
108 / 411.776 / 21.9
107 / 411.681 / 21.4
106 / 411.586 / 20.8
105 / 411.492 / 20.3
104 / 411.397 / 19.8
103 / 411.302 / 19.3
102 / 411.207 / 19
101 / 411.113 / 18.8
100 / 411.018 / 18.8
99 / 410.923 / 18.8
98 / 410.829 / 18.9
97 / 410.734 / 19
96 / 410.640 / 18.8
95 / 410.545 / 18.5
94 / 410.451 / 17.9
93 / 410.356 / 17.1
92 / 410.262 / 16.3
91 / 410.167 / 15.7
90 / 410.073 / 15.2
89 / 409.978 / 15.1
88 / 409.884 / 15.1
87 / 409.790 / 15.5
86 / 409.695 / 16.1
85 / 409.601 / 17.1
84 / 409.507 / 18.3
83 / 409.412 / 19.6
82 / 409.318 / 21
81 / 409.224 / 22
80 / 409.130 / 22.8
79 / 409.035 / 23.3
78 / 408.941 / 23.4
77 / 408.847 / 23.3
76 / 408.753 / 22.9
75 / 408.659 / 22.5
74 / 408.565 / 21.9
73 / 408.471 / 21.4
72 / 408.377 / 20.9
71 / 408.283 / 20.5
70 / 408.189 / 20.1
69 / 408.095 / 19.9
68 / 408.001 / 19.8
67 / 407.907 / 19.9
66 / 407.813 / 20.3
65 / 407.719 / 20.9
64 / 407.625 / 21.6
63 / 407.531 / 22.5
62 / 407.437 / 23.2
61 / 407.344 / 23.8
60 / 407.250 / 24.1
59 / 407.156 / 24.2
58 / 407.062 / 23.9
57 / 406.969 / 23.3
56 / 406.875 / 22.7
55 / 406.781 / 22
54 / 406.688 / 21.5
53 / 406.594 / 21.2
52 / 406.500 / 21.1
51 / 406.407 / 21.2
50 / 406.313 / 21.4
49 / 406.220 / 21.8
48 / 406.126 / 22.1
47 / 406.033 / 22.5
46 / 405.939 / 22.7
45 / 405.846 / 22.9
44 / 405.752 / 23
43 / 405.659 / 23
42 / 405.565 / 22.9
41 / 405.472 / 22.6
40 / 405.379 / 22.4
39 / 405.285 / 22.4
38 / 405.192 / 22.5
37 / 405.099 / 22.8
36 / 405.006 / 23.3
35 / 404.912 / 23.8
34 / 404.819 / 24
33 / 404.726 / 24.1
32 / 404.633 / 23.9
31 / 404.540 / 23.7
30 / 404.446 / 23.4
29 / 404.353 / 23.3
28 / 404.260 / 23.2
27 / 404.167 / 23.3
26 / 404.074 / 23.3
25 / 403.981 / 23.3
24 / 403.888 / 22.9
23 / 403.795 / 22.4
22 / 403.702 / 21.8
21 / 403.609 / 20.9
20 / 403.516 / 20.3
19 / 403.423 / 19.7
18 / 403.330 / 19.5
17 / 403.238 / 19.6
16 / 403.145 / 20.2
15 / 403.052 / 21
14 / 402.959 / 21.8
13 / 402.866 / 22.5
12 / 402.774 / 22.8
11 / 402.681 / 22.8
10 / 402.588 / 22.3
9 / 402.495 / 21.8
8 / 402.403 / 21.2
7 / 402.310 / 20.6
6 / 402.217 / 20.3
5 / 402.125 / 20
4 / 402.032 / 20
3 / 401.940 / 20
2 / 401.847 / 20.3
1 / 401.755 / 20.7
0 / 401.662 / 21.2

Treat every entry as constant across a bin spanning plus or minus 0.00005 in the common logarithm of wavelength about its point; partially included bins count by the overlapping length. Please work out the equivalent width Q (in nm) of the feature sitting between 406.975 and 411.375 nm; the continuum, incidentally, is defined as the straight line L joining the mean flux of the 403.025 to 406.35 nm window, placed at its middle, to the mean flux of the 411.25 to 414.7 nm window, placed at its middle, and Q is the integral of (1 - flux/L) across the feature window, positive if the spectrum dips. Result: 0.48 nm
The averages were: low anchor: 22.4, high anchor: 22.5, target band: 20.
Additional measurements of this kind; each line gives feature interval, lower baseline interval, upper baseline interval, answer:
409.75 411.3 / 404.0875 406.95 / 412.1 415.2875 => 0.369 nm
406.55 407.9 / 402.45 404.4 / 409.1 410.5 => -0.219 nm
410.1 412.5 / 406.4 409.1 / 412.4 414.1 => 0.256 nm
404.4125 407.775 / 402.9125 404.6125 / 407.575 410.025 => -0.257 nm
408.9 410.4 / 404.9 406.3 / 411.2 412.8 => 0.255 nm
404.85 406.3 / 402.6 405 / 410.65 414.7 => -0.029 nm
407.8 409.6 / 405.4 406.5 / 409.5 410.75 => -0.246 nm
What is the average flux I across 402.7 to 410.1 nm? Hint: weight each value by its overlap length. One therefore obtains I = 21.6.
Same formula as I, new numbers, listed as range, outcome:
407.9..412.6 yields 20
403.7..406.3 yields 23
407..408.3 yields 21.8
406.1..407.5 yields 22.5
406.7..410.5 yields 20.4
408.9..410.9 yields 18.4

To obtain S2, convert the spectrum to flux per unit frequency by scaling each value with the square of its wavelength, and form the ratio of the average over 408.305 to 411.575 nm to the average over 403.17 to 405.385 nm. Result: 0.88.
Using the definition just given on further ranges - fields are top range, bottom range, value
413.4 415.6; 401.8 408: 1.15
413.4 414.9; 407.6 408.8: 1.18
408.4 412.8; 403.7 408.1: 0.91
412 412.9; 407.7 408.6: 1.11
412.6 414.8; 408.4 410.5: 1.22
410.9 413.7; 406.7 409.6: 1.00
